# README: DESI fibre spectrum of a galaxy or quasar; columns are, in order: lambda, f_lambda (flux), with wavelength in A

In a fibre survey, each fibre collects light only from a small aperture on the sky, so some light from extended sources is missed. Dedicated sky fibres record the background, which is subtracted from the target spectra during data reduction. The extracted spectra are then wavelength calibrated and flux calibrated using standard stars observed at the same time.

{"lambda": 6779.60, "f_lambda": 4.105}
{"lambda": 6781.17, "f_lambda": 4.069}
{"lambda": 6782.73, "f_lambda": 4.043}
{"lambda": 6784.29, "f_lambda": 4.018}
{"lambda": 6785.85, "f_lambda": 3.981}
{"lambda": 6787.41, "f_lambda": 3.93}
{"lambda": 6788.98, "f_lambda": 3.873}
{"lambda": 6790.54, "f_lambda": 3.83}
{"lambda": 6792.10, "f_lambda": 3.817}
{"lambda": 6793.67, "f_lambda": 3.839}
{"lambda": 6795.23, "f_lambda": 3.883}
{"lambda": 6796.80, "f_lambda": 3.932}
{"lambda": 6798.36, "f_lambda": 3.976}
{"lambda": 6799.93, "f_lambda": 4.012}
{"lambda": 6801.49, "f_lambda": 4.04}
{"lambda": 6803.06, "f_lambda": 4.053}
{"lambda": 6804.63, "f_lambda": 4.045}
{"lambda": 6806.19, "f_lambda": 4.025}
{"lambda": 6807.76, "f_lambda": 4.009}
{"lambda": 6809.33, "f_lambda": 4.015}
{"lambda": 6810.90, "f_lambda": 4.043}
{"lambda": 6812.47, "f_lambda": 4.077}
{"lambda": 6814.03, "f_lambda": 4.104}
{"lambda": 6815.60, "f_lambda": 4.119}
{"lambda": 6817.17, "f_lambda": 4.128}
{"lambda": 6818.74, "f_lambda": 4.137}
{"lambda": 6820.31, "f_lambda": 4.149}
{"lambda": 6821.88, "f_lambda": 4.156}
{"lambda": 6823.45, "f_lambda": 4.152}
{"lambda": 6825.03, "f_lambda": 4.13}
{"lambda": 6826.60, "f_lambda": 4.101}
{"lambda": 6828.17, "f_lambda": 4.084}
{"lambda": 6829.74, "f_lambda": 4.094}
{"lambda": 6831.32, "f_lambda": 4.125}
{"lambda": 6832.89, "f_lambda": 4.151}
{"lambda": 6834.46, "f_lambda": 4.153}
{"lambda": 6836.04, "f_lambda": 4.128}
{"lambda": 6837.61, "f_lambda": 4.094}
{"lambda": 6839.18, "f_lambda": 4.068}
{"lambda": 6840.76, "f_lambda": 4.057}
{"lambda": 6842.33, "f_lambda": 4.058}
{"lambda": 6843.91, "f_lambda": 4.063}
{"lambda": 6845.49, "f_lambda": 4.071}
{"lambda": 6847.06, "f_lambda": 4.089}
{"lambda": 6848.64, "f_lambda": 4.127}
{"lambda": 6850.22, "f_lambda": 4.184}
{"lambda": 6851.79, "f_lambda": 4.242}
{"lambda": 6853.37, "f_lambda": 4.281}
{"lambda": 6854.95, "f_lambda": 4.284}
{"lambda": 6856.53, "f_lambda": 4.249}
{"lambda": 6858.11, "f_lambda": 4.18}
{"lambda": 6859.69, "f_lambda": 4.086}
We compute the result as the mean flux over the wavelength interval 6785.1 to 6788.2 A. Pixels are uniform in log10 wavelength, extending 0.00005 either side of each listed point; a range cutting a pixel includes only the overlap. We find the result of 3.95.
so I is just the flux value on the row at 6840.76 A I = 4.057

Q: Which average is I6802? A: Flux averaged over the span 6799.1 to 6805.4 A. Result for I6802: 4.03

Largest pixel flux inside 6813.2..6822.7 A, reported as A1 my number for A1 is 4.156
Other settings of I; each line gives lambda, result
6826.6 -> 4.101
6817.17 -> 4.128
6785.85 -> 3.981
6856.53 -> 4.249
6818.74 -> 4.137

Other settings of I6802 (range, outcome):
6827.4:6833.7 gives 4.11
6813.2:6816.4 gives 4.12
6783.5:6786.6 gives 4.01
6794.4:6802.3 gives 3.97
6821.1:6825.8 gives 4.14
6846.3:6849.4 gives 4.1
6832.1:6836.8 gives 4.14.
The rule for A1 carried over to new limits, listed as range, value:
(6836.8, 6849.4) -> 4.127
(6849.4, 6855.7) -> 4.284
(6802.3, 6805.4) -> 4.053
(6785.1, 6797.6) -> 3.981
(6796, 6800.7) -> 4.012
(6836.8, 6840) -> 4.094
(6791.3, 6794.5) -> 3.839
